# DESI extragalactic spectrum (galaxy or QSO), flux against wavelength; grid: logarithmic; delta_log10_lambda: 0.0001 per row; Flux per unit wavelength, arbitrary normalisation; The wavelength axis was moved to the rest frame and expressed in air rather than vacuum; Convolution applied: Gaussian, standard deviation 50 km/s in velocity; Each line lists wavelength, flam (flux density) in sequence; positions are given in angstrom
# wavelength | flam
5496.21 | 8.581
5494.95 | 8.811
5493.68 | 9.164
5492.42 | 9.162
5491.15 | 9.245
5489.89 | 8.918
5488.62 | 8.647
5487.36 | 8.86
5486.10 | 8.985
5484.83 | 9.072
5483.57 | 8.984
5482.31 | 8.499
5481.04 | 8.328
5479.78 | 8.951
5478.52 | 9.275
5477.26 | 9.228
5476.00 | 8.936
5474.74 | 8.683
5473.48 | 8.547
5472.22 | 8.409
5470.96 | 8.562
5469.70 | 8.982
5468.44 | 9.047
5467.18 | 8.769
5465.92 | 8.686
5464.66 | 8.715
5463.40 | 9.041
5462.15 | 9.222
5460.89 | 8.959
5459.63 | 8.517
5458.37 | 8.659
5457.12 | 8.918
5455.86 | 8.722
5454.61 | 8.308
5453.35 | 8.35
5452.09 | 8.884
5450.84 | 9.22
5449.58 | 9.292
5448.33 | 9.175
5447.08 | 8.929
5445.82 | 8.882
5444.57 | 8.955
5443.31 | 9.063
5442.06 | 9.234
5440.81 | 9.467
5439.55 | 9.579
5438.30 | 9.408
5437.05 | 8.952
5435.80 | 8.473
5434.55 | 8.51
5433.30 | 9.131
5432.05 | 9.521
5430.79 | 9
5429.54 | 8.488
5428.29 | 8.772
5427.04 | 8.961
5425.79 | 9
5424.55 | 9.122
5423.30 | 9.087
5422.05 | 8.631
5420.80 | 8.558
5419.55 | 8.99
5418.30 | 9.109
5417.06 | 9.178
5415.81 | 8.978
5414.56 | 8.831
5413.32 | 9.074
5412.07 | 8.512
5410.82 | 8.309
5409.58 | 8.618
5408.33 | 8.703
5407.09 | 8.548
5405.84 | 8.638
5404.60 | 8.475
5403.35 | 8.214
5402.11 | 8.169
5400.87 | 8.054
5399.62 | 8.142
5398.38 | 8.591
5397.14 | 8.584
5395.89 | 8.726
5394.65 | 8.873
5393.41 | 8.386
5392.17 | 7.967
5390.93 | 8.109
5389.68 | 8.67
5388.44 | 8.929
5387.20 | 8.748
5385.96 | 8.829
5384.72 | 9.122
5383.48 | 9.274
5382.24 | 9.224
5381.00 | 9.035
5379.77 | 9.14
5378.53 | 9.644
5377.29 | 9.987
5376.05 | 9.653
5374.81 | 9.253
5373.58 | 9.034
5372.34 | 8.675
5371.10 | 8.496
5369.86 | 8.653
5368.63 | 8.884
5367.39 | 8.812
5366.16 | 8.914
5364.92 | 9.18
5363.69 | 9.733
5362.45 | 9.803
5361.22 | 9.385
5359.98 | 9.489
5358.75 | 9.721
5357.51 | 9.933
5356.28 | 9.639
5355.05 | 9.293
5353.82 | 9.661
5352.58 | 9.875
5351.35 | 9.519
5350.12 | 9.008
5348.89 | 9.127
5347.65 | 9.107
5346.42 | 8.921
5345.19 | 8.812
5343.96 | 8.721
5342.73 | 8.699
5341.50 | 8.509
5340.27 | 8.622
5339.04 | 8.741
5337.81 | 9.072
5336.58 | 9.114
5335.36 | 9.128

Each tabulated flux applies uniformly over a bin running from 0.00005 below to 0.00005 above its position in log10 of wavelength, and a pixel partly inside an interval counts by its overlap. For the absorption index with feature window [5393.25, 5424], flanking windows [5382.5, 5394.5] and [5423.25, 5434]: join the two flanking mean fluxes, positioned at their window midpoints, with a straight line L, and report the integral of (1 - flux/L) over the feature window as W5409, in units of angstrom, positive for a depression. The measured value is 0.71 angstrom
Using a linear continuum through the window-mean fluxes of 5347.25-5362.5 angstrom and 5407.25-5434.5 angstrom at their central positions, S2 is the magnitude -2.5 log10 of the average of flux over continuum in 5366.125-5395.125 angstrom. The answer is 0.038 mag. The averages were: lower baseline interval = 9.5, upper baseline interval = 8.87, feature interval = 8.93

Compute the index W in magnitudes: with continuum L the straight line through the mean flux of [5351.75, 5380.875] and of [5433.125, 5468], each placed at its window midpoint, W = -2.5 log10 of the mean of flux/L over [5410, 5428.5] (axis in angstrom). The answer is 0.025 mag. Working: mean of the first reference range 9.34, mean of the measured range 8.88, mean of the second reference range 8.93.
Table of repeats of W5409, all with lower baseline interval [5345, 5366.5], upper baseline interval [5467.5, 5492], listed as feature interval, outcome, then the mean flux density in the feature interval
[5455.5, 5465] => 0.1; 8.85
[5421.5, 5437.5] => 0.3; 8.9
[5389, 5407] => 1.6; 8.4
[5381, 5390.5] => 0.3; 8.95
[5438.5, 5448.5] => -0.2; 9.17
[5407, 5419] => 0.5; 8.8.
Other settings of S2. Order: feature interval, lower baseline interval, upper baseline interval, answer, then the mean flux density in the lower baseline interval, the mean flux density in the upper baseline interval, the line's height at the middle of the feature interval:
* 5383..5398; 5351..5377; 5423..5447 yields 0.07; 9.32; 9.03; 9.21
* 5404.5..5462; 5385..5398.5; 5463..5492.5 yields -0.02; 8.59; 8.85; 8.72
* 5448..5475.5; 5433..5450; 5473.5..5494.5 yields 0.02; 9.08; 8.92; 9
